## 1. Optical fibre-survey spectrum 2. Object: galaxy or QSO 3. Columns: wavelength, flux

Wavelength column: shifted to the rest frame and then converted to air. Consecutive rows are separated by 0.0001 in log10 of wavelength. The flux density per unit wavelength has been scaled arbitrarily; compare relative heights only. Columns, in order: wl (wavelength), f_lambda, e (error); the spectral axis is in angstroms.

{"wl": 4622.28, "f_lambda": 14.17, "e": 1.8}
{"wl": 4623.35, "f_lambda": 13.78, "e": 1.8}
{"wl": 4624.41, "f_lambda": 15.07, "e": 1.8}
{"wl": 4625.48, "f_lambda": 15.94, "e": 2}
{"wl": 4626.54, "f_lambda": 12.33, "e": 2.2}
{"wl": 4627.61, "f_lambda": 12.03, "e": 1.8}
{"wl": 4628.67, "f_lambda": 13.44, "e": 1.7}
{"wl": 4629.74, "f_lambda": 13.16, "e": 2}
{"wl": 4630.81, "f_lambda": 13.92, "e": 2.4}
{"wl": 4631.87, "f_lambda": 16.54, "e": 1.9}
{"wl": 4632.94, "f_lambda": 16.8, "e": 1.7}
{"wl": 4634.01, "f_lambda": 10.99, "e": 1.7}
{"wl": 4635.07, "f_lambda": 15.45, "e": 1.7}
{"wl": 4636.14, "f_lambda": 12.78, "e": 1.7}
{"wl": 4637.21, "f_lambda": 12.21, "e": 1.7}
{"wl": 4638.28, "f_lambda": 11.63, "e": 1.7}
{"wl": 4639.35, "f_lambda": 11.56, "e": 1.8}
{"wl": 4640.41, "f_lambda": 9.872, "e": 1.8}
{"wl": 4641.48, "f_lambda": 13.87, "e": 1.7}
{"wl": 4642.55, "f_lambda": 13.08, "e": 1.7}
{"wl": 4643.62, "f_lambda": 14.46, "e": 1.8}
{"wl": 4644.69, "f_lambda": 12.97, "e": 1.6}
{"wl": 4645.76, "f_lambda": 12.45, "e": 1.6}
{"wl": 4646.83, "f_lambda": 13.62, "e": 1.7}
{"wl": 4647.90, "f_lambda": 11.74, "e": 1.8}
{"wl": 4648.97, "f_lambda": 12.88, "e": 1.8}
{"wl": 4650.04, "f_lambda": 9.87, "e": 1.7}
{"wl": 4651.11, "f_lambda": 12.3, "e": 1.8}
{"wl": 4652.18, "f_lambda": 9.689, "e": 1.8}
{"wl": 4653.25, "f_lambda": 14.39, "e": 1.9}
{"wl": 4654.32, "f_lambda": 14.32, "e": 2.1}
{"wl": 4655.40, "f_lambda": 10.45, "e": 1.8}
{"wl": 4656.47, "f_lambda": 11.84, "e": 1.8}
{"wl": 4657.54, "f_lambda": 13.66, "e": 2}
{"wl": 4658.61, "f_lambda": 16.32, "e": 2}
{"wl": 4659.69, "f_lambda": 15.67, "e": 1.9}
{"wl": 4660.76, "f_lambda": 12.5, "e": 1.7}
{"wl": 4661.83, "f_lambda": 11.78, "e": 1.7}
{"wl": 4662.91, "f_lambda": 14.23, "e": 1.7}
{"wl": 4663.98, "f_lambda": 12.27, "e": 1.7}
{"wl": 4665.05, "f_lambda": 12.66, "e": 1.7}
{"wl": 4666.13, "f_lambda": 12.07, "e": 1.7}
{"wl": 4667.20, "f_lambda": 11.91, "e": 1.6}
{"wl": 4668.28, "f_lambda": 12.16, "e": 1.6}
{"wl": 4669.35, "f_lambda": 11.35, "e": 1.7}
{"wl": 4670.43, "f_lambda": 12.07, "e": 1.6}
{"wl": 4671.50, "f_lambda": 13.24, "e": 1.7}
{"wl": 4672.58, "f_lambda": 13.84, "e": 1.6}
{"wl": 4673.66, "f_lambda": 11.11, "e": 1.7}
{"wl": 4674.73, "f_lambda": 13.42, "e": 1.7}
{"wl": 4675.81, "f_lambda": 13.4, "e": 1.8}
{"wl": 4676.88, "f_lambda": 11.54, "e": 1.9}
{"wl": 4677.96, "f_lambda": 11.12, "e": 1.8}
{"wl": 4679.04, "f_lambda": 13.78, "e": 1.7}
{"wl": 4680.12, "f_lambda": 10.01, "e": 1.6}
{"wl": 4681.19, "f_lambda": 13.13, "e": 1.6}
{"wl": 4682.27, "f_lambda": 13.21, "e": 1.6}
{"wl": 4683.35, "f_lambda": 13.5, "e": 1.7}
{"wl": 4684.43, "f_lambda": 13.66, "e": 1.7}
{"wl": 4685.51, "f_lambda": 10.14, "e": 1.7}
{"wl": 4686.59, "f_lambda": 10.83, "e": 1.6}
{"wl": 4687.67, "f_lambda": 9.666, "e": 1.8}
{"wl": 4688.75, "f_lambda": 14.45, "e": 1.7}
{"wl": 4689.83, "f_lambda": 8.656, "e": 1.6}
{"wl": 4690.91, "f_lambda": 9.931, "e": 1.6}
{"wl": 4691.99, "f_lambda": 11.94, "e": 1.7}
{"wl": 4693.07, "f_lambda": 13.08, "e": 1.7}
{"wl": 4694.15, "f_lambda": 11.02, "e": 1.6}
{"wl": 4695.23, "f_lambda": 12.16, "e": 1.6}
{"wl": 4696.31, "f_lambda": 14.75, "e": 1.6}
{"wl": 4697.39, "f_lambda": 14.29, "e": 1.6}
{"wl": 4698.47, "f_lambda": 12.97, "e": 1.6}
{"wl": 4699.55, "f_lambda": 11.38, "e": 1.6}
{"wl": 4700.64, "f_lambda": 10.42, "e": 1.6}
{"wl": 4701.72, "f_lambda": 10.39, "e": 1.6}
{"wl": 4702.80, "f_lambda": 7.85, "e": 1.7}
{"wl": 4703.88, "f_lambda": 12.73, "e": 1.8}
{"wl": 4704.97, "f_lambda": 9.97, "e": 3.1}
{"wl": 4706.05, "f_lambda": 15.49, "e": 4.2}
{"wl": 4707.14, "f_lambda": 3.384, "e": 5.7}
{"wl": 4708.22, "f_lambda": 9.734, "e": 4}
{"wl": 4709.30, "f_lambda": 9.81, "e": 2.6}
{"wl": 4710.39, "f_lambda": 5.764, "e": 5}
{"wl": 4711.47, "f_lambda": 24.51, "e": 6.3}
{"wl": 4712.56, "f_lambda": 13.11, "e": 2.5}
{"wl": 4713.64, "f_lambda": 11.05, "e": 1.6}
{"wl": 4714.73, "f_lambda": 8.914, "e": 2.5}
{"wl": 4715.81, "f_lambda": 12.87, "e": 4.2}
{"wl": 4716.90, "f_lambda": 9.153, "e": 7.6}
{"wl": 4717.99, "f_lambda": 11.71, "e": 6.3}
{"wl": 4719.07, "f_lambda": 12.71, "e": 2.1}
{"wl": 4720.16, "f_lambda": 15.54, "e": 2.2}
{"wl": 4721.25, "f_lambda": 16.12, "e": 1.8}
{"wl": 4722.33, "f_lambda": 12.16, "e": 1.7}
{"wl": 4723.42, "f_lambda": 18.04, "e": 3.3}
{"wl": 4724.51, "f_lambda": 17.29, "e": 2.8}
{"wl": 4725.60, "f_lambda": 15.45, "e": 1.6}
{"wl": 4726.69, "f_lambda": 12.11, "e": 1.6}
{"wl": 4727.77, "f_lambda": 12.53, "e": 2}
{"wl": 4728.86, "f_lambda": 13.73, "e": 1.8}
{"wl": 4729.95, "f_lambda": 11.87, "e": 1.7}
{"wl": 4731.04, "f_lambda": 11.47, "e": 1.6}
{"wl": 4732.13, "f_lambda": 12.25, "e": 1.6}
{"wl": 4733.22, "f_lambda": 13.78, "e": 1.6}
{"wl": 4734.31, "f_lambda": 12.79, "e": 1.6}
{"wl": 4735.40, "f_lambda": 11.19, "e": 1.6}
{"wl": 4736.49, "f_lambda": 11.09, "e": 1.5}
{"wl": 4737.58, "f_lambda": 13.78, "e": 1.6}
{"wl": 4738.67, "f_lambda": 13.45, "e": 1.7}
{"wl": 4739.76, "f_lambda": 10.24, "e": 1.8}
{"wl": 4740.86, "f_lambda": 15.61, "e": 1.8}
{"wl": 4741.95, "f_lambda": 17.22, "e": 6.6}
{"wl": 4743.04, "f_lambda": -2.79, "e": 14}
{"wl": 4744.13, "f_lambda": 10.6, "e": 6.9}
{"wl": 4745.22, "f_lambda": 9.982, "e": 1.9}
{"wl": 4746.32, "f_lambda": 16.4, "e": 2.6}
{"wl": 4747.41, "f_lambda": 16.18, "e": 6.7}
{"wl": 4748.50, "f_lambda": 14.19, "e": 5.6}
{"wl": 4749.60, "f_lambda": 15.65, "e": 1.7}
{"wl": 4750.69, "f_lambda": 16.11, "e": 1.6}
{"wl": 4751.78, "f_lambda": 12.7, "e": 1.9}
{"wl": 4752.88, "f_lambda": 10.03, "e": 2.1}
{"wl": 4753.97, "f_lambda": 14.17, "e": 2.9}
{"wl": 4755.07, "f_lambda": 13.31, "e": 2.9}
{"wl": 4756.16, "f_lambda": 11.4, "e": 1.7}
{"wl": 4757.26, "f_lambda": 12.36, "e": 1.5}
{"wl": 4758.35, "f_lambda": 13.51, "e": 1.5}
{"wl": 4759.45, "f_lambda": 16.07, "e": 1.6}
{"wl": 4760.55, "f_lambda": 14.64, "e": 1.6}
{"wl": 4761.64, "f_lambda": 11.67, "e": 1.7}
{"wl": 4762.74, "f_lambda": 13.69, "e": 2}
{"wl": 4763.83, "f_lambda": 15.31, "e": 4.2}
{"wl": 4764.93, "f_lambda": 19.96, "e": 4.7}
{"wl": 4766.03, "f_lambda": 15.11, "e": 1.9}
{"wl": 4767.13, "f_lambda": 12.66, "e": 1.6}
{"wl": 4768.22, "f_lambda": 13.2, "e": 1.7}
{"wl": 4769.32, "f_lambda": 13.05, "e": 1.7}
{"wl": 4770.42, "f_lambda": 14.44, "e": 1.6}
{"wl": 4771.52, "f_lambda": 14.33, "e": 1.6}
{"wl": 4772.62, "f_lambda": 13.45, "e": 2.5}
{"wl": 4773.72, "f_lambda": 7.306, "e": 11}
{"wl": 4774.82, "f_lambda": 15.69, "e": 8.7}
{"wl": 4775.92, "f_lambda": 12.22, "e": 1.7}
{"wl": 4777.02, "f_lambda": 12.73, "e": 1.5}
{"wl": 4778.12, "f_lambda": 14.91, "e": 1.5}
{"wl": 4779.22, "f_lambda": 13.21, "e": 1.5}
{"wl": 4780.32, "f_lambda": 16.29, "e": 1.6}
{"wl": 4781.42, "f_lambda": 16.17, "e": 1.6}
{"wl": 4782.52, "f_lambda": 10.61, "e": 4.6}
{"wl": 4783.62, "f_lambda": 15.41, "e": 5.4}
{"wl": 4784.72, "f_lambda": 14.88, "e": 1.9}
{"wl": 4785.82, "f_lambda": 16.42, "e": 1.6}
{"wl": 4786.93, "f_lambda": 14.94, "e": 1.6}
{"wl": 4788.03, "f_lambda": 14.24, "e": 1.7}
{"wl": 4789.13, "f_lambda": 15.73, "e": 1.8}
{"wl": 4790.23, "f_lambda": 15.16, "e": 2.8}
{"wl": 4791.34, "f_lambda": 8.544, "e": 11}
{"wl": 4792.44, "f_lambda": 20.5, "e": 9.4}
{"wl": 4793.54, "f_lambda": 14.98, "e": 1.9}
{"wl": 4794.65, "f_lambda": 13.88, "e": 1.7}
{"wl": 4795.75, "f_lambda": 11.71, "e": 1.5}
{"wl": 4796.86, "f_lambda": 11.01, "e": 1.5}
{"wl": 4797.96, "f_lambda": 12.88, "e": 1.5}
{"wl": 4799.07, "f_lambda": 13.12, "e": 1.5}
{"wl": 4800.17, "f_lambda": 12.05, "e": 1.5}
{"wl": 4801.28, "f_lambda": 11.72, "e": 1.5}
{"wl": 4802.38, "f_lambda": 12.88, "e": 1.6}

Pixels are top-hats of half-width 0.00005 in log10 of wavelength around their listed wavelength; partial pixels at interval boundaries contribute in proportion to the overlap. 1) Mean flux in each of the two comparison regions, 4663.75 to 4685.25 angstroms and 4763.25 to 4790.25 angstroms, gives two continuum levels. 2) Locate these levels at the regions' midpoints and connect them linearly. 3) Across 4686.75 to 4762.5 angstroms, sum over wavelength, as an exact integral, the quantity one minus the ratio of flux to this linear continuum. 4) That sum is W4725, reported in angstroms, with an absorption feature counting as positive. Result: 5.2 angstroms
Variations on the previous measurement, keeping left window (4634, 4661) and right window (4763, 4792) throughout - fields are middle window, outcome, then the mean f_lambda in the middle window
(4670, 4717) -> 5.1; 11.8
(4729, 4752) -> 1.9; 12.6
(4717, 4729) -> -0.5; 14.1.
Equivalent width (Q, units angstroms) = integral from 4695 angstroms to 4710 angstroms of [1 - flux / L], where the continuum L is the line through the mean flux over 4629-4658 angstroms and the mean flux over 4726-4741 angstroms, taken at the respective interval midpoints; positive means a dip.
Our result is 1.9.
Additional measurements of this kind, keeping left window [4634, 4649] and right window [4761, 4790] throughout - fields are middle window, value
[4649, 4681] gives 1.0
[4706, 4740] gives 2.5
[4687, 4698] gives 1.0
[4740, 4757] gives 1.5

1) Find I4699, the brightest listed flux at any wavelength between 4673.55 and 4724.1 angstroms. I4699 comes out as 24.51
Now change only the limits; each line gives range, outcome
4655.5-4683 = 16.32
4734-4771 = 19.96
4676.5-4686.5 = 13.78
